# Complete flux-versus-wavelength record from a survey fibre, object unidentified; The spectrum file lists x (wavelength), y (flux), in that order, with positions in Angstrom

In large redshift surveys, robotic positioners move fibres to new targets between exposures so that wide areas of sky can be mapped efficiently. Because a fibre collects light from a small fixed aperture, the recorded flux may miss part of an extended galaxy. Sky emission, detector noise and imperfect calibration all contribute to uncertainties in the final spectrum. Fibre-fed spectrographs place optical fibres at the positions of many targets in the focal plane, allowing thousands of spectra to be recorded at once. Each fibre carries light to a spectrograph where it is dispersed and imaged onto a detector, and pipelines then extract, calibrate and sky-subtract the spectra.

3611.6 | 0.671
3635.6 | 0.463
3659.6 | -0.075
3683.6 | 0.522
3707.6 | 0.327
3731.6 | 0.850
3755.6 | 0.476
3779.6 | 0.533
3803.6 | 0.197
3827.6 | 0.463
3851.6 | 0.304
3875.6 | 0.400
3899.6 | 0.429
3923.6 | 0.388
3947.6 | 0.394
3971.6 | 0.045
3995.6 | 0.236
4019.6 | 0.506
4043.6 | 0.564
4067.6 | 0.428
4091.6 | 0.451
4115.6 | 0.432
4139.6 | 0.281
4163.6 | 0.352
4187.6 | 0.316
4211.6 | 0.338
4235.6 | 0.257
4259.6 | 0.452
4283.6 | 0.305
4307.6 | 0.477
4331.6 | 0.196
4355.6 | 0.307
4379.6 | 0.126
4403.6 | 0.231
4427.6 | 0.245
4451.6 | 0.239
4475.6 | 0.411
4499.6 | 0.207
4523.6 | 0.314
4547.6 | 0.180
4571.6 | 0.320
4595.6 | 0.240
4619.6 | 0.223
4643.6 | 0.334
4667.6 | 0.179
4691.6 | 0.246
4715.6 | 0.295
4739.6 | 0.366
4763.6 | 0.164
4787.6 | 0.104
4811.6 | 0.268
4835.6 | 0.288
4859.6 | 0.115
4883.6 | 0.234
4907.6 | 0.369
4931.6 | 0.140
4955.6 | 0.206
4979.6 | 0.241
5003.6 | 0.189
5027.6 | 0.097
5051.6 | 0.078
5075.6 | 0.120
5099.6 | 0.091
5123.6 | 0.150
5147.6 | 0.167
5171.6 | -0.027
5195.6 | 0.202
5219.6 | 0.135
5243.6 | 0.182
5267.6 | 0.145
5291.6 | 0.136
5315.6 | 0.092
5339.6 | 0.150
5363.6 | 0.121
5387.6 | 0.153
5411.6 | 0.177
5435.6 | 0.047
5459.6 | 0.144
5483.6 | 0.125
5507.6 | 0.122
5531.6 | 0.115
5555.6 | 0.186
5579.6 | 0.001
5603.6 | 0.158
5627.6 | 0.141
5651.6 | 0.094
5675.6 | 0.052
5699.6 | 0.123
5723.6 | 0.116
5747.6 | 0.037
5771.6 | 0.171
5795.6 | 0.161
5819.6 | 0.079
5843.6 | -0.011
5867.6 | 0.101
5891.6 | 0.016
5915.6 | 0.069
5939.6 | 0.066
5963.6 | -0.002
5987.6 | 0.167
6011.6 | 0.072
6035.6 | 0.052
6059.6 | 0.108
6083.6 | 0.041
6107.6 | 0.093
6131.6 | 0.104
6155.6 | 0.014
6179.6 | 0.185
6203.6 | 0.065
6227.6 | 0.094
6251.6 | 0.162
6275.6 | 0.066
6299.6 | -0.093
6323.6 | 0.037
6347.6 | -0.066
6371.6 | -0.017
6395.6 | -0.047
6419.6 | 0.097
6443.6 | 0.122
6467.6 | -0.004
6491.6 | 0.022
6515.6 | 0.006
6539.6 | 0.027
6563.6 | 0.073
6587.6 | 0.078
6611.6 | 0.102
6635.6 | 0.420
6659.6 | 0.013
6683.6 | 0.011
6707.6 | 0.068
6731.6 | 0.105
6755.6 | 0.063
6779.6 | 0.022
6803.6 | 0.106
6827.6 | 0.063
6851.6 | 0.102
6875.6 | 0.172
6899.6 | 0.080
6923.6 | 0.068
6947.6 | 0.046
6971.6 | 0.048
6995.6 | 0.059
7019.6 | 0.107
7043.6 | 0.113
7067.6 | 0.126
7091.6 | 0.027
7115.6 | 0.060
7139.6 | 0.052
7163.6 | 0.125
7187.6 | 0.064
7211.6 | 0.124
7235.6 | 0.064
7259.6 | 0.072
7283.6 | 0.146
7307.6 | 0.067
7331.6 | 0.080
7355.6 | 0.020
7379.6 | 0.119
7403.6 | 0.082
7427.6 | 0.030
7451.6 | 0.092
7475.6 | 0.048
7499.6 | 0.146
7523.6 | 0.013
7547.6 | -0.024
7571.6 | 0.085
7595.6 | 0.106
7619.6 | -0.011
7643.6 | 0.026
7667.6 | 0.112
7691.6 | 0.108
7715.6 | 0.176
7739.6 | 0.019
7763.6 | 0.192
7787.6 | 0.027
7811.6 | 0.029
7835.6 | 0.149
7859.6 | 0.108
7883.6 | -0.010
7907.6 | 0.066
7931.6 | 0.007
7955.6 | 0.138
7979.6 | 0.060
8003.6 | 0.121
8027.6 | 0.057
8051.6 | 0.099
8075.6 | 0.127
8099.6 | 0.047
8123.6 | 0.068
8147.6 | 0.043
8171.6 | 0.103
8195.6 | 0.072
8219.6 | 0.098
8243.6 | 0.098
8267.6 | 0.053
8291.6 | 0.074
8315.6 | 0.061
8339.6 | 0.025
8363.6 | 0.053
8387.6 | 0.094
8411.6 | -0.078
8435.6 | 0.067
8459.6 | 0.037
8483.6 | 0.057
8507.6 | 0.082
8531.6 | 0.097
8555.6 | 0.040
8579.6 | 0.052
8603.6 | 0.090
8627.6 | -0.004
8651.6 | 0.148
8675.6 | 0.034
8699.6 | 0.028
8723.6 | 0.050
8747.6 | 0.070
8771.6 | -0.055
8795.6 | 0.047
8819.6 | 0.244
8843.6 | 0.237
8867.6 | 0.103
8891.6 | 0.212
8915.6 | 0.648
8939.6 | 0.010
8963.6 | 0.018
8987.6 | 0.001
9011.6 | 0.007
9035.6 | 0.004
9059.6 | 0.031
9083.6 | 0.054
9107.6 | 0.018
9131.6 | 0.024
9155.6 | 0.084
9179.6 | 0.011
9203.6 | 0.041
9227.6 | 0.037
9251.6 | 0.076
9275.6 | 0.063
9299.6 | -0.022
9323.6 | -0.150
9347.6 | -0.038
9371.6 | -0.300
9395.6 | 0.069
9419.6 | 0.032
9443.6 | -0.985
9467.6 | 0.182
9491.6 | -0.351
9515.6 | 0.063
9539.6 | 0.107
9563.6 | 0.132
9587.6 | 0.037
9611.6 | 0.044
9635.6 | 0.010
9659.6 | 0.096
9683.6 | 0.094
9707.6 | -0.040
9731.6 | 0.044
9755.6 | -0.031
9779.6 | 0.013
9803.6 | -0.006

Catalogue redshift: 0.778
